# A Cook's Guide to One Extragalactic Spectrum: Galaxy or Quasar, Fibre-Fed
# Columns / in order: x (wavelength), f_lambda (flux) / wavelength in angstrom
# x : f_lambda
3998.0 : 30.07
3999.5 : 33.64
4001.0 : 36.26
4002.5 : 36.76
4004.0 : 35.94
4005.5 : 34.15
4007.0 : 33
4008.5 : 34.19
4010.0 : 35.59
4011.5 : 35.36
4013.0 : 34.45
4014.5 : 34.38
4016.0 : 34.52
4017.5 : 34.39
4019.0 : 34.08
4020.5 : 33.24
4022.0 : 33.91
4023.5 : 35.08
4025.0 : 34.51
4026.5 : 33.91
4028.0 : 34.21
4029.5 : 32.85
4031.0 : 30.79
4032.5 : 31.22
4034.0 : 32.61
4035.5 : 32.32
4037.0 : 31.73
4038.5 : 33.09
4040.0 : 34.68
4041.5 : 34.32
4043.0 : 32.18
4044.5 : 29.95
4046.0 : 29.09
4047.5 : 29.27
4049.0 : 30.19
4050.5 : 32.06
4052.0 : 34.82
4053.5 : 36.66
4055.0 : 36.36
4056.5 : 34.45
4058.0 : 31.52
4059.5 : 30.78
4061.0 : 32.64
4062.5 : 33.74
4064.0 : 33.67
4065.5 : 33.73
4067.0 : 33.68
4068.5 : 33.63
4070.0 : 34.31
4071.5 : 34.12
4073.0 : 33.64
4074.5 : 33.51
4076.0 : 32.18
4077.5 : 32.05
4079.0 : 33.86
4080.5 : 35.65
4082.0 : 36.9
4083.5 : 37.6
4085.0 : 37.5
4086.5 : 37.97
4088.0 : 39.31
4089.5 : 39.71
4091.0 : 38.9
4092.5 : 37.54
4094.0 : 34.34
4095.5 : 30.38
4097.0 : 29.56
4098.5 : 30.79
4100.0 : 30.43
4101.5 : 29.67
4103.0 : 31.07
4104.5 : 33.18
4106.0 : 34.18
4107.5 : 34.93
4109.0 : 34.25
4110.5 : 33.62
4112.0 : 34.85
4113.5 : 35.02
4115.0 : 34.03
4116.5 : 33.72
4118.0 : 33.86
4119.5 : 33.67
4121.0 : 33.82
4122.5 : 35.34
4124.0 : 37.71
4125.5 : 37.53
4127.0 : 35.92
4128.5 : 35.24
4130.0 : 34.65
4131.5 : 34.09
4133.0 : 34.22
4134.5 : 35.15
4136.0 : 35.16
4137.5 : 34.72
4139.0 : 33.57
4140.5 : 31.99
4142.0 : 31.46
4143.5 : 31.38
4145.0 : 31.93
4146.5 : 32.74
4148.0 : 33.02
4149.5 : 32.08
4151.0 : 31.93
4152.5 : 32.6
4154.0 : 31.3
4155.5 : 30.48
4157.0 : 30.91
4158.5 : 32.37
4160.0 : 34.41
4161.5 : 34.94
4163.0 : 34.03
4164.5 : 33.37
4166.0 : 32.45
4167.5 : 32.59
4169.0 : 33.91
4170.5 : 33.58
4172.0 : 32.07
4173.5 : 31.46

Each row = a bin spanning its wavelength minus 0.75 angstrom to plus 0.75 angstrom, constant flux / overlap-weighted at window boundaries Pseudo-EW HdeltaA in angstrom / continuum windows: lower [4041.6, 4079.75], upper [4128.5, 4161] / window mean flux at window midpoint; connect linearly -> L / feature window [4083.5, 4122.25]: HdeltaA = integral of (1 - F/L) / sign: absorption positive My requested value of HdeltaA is -1.7 angstrom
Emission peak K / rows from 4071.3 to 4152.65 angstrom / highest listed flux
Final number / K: 39.71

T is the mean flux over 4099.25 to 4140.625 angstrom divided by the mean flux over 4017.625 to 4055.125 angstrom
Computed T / 1.04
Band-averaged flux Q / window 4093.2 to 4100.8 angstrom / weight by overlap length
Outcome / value 31.1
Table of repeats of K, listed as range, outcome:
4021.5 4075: 36.66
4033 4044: 34.68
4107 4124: 37.71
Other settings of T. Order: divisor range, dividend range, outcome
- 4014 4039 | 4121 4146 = 1.03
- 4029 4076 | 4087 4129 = 1.05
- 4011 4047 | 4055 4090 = 1.04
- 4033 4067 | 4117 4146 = 1.05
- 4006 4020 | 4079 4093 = 1.10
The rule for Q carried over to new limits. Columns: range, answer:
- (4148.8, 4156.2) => 31.7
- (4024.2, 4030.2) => 33.9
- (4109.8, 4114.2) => 34.5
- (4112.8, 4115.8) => 34.5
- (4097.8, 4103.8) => 30.5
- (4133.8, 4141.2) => 34.1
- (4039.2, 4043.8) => 33.7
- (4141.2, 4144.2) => 31.4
